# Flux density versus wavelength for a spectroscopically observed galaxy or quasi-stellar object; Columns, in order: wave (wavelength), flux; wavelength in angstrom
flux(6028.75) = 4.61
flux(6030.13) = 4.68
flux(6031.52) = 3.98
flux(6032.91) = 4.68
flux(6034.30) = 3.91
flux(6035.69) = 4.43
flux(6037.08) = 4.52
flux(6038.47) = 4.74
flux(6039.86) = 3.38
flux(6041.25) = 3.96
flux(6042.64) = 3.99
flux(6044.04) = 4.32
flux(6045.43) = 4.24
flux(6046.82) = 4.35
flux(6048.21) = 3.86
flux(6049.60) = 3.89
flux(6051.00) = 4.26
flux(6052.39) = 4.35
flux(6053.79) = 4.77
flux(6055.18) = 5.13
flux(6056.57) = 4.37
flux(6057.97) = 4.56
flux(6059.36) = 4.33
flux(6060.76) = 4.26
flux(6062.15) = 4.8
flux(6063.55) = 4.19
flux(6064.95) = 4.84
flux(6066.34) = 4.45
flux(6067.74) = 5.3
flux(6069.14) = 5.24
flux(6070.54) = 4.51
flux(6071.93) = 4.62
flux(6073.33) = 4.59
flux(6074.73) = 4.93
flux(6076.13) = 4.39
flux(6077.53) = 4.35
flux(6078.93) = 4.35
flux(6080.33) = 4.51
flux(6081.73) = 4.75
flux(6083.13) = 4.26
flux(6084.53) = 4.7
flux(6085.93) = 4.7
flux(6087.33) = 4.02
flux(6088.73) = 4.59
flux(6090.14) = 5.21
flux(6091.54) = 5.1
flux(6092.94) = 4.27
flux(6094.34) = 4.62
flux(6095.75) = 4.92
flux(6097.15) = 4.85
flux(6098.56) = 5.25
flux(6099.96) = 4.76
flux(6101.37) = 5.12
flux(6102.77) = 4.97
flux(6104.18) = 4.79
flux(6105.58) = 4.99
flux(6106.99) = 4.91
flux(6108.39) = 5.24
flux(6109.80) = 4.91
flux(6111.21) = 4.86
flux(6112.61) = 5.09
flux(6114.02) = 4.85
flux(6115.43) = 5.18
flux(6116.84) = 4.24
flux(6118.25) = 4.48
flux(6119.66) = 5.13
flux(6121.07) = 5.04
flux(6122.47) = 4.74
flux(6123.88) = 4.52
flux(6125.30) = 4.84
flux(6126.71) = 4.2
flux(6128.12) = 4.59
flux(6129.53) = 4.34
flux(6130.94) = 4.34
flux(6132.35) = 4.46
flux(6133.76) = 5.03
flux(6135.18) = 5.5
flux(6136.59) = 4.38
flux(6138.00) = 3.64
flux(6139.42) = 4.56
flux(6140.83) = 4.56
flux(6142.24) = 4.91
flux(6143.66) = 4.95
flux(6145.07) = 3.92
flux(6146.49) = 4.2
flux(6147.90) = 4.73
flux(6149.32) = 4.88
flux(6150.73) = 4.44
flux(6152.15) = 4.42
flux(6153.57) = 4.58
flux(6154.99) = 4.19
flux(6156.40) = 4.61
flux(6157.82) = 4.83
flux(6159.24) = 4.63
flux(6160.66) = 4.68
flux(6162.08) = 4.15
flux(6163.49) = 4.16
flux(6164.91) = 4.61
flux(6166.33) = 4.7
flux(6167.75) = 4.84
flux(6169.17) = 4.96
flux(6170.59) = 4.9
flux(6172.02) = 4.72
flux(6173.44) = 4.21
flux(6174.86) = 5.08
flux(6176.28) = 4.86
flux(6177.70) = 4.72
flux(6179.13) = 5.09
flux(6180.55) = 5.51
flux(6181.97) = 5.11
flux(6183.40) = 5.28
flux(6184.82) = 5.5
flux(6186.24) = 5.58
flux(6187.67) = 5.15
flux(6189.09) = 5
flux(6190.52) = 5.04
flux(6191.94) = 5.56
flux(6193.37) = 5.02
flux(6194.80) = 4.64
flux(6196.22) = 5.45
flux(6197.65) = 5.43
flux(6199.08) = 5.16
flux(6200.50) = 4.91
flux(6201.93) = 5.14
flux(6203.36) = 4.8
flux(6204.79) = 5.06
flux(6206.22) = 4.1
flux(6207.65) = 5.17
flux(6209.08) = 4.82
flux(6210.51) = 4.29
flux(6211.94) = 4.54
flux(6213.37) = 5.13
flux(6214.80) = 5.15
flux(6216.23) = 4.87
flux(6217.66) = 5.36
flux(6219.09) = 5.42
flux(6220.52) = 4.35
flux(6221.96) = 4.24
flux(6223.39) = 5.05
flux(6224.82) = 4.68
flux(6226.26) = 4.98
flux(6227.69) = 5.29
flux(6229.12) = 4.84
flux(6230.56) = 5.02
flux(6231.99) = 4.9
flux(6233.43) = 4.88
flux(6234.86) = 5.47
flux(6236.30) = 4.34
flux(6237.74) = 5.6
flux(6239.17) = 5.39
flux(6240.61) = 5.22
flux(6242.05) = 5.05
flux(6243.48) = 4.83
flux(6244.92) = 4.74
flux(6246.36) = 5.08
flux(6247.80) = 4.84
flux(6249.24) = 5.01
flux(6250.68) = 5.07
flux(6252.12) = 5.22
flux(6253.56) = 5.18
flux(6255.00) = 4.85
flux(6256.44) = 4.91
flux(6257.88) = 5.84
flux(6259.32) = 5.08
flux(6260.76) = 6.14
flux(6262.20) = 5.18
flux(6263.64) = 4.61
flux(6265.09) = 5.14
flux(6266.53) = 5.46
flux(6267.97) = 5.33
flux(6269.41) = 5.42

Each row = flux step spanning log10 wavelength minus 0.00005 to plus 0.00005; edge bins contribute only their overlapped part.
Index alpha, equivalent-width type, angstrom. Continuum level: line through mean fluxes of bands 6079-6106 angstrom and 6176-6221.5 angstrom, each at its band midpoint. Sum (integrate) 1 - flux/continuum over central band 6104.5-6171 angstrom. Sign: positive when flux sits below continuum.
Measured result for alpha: 2.9 angstrom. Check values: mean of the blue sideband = 4.75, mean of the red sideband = 5.03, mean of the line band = 4.66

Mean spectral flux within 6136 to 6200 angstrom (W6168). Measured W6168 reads 4.79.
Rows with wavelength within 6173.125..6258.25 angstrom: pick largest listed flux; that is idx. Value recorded 5.84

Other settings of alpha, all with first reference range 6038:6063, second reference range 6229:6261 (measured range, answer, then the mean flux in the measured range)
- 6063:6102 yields -2.3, 4.69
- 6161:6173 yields 0.4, 4.62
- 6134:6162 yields 0.9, 4.56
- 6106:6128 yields -1.1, 4.81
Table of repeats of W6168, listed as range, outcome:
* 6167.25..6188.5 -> 5.04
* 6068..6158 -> 4.68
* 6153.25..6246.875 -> 4.92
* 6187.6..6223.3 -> 4.95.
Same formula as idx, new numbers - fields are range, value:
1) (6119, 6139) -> 5.5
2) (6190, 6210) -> 5.56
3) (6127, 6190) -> 5.58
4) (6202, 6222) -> 5.42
